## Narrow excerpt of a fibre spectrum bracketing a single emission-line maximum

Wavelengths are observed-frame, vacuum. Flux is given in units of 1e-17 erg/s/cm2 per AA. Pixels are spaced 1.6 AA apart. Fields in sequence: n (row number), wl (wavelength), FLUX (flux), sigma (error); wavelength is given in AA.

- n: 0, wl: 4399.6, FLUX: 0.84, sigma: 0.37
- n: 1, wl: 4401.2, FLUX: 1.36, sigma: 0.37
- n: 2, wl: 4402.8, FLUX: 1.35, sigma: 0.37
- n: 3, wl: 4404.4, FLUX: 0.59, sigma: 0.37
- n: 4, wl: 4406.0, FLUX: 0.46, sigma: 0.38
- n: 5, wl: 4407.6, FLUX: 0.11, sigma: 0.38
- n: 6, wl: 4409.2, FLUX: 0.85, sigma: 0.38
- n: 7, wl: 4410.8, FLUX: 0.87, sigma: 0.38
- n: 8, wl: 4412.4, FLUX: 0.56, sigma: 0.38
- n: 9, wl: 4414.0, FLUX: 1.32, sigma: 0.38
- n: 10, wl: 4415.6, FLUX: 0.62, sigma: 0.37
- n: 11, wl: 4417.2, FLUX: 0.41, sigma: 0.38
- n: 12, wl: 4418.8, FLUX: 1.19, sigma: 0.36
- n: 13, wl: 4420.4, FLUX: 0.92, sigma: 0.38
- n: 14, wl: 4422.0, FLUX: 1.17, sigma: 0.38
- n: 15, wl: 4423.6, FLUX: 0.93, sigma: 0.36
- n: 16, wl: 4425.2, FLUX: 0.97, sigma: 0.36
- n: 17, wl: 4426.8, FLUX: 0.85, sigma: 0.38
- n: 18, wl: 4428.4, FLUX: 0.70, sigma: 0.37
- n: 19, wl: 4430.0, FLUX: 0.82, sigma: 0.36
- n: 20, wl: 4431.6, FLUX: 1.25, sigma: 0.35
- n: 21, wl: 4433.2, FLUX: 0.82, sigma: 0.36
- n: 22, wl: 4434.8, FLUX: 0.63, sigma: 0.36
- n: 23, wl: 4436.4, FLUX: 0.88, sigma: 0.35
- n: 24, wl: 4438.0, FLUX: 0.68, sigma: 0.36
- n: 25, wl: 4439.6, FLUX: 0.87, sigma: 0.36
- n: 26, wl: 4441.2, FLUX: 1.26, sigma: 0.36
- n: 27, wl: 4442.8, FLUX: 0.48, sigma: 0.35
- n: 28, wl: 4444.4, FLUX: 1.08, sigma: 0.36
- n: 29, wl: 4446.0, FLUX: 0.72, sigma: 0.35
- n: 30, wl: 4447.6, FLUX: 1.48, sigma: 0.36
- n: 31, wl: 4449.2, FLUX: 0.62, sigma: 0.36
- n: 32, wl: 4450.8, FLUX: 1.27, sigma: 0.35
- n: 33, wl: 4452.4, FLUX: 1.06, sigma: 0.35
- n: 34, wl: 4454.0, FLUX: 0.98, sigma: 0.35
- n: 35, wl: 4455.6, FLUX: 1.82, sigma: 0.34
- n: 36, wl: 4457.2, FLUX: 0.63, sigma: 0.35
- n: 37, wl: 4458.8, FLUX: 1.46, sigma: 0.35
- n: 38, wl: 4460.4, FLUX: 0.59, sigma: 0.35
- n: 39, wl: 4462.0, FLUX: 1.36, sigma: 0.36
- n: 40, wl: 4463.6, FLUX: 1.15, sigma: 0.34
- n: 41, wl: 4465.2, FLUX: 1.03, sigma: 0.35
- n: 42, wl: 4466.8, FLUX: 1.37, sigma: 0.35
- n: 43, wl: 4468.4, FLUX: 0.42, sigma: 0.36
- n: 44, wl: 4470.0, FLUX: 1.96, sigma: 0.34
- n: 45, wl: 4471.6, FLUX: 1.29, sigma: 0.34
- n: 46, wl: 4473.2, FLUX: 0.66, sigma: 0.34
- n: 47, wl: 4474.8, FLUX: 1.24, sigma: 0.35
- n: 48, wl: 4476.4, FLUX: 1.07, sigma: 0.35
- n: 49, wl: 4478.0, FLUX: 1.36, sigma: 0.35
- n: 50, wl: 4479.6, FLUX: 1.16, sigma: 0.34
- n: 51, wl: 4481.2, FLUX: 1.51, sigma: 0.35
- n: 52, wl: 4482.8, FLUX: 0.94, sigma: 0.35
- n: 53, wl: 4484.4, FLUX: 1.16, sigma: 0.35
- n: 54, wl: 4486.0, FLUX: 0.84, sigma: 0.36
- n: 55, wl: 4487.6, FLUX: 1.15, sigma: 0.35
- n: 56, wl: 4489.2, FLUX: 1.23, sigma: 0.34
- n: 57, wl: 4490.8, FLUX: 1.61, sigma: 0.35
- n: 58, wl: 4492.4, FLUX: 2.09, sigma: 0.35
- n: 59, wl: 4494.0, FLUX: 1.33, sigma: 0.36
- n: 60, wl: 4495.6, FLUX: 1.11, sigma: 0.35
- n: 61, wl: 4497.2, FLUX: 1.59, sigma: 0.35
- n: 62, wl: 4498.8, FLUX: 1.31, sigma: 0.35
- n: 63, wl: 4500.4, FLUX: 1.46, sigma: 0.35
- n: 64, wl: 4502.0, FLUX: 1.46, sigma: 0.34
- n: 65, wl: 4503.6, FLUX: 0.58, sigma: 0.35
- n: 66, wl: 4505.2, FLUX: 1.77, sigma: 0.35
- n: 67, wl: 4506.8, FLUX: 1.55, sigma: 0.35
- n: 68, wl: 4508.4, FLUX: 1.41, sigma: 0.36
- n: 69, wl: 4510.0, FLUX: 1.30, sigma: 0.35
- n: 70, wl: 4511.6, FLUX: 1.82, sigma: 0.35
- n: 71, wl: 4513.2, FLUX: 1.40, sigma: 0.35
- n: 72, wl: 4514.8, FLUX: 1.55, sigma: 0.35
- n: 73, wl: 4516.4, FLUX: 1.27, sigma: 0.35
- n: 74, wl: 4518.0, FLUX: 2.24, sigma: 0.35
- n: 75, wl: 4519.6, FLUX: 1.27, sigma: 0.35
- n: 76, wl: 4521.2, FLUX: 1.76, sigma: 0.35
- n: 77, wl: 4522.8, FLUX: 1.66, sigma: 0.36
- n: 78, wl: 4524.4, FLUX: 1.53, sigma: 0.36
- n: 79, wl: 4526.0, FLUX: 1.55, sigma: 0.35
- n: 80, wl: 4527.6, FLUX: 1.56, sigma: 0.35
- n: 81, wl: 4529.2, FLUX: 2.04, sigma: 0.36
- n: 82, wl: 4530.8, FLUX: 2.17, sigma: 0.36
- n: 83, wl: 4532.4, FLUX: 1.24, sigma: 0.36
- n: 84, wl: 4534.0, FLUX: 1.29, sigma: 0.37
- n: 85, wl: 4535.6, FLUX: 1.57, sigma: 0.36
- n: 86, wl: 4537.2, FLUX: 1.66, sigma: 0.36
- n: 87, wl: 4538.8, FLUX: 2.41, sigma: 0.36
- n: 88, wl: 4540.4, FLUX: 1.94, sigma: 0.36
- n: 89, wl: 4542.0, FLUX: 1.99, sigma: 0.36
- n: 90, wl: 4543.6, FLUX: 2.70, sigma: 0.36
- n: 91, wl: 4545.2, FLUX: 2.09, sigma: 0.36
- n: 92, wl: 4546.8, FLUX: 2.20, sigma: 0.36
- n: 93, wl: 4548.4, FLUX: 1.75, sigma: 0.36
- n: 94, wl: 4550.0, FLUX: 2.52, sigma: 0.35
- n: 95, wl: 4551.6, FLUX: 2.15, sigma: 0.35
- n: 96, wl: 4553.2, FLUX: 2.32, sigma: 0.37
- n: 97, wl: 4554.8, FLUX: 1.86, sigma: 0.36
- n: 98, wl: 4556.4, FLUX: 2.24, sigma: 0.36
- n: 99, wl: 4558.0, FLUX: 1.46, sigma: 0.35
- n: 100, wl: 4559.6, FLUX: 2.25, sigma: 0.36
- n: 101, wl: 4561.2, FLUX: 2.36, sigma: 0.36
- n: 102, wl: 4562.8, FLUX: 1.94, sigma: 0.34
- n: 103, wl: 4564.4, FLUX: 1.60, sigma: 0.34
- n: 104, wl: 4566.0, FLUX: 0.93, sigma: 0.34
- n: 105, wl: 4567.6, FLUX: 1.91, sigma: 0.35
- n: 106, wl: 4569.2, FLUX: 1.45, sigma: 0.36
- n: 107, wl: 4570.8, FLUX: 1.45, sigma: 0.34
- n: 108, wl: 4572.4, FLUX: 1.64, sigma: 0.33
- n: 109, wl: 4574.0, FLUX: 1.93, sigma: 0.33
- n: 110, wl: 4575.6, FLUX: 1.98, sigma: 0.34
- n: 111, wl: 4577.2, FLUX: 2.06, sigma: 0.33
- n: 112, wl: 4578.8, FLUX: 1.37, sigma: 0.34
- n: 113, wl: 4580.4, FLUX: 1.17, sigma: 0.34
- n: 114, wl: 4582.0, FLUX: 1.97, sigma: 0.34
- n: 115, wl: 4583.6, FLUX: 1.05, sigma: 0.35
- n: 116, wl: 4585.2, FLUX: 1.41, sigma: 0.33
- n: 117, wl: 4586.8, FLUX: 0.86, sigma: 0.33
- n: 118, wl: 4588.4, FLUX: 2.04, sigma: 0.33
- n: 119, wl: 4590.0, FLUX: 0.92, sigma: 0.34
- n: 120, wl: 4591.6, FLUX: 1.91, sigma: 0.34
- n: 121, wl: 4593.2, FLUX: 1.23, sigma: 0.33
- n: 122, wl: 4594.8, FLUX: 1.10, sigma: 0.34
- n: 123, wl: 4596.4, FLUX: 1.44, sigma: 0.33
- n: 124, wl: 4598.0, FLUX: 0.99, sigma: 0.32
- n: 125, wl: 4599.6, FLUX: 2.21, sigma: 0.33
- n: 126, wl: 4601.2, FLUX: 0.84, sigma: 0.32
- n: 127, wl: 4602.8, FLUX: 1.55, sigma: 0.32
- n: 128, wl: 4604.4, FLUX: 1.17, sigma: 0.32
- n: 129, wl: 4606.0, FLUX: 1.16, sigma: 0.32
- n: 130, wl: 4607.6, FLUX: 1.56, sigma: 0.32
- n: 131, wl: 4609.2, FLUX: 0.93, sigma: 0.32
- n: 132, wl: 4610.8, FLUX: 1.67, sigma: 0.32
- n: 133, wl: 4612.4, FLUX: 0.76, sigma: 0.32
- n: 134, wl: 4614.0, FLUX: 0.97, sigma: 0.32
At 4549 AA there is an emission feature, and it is C III]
